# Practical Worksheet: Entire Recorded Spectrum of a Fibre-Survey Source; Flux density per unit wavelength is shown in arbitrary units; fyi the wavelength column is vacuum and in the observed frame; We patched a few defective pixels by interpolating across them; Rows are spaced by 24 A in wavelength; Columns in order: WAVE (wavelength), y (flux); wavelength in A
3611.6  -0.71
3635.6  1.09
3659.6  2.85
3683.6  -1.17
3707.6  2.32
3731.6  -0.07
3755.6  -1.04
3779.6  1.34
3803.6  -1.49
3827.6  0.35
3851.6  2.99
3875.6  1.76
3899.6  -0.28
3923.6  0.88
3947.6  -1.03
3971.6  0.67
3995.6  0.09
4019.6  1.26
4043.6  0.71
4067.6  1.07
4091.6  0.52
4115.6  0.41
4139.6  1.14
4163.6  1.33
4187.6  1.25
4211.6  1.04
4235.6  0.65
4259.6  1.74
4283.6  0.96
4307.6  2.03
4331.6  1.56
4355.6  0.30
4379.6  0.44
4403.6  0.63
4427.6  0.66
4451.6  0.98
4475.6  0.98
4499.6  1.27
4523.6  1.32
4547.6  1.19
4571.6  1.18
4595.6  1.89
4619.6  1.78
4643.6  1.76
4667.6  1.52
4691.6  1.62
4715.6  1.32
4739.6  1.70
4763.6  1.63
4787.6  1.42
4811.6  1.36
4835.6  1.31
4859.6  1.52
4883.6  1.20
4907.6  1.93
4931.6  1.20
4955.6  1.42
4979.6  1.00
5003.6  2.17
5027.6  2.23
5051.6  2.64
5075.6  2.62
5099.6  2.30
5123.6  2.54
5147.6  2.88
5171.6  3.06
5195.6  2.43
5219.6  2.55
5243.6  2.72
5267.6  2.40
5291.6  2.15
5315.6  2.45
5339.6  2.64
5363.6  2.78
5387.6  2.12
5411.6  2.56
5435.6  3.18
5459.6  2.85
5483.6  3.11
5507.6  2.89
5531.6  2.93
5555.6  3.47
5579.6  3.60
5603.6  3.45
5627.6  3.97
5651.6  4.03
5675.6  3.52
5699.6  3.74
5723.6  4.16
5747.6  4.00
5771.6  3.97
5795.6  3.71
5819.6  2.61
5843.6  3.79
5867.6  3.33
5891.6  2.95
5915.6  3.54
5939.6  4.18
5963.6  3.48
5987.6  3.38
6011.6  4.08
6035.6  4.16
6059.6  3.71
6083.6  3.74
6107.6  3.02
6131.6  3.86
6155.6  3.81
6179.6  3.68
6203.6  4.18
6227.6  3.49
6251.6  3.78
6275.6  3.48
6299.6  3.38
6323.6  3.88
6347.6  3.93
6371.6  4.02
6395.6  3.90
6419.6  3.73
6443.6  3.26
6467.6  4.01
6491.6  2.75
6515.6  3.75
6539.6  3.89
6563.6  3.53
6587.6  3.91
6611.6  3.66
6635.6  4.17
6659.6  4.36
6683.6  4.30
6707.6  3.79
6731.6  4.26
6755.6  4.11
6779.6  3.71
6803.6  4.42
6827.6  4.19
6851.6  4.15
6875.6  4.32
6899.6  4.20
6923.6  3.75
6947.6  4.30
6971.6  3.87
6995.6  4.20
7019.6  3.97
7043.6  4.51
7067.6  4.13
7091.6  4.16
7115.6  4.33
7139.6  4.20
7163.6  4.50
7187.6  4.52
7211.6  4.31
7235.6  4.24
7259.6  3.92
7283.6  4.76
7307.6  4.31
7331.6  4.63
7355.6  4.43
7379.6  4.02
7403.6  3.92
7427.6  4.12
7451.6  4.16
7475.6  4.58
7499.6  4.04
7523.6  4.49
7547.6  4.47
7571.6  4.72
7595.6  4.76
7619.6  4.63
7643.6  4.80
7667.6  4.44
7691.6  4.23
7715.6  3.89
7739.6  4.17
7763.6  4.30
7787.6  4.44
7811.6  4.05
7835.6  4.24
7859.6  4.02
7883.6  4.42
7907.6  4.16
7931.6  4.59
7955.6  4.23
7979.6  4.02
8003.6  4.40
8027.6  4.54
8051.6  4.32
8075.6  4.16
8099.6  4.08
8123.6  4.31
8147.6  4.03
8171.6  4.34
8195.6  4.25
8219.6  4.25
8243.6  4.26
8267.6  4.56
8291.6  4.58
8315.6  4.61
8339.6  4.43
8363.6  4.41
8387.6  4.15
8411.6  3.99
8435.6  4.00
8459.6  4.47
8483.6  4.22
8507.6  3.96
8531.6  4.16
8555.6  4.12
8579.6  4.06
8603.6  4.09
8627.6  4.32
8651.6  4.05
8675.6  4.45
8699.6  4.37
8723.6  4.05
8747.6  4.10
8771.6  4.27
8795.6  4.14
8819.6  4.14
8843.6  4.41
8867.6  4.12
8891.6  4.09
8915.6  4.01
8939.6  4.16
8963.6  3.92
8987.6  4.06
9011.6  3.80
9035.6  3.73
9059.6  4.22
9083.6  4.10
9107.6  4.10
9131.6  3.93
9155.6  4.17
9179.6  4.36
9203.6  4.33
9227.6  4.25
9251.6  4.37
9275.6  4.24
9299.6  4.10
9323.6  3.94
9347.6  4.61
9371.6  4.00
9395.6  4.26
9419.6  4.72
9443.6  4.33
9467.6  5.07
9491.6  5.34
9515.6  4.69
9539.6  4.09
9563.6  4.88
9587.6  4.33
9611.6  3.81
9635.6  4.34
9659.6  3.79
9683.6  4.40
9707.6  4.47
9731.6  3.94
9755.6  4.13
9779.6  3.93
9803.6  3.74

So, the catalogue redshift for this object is 0.254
